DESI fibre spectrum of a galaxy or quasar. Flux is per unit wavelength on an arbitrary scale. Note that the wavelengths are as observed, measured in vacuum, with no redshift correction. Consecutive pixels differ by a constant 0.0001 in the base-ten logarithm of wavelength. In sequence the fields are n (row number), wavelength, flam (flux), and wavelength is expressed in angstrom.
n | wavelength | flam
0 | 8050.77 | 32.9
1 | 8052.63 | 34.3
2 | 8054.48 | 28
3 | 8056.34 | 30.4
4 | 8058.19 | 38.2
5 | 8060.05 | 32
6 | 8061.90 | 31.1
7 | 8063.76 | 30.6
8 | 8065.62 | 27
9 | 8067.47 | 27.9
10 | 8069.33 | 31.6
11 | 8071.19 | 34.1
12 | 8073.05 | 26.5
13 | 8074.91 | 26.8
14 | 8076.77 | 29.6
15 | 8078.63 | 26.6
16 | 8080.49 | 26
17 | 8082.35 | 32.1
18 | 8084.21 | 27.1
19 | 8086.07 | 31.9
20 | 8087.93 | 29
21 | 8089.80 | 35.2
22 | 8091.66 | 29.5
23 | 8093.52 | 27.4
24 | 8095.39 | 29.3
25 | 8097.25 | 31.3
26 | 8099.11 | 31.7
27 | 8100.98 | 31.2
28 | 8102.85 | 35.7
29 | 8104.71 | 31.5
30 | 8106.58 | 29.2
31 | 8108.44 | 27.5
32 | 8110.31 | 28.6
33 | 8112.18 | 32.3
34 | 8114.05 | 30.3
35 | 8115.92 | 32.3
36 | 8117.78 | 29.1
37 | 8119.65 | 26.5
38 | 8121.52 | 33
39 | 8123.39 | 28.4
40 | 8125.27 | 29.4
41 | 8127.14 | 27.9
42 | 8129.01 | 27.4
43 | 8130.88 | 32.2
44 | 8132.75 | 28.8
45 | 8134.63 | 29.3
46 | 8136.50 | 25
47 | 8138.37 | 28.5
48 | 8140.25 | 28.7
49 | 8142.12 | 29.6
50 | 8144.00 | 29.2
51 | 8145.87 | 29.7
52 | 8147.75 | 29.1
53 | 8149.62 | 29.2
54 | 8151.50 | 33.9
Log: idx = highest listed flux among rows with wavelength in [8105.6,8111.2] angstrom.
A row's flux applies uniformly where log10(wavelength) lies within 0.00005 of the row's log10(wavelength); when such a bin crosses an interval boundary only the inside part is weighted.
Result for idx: 29.2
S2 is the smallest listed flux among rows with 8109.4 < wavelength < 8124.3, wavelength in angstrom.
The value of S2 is 26.5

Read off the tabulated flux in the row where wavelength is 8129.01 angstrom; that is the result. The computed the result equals 27.4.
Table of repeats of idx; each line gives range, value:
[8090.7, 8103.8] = 35.7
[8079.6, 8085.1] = 32.1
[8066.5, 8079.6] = 34.1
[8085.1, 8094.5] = 35.2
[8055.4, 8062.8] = 38.2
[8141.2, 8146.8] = 29.7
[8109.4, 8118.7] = 32.3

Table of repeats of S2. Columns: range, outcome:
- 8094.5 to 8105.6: 29.3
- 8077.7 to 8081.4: 26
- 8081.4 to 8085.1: 27.1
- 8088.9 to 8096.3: 27.4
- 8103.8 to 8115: 27.5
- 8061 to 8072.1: 27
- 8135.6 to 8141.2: 25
